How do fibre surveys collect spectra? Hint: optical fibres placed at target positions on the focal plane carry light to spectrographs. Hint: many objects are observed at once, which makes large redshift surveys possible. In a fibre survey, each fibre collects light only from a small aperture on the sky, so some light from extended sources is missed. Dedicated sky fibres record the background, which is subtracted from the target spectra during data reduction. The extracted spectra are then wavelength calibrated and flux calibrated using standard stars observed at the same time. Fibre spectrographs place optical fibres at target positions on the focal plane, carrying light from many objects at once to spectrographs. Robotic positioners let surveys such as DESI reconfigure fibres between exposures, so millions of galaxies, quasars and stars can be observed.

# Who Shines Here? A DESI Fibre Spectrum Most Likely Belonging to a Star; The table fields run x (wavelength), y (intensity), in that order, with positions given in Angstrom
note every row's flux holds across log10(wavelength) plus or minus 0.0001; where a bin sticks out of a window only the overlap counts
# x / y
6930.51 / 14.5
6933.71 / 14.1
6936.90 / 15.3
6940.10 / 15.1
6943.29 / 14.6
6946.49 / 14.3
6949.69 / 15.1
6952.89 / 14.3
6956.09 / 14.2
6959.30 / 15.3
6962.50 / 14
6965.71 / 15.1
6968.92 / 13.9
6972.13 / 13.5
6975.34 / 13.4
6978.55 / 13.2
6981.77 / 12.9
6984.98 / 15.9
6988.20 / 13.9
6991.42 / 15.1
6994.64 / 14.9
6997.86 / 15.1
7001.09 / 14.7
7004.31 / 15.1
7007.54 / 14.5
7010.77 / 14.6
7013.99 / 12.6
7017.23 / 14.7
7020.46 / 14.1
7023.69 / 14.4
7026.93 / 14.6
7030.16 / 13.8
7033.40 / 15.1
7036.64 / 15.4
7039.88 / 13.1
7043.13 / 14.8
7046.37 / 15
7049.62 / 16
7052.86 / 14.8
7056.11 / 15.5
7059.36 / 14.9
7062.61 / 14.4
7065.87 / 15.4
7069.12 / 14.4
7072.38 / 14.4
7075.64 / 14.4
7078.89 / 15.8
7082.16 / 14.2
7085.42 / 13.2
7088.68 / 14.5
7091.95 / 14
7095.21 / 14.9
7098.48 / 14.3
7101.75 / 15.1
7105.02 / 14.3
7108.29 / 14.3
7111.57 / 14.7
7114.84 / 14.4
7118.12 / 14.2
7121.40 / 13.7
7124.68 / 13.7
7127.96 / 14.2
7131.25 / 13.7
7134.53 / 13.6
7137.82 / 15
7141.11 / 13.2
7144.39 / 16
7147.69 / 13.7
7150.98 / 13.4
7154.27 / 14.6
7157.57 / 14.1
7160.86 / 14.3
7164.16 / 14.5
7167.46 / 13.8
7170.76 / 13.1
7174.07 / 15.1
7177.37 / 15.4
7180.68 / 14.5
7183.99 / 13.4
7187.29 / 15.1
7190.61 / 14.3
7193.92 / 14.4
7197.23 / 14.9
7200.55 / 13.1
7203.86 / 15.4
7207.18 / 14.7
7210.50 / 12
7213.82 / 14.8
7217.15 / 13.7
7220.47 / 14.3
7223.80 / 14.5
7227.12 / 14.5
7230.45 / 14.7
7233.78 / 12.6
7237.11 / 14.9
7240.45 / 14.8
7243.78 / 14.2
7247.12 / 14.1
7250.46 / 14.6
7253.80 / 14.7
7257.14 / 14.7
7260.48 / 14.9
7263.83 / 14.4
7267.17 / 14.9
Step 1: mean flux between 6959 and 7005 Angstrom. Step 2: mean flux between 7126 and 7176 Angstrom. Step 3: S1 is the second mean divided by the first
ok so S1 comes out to 1.0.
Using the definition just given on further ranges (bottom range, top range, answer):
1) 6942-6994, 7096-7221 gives 1.00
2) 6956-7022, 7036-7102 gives 1.02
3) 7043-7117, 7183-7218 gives 0.97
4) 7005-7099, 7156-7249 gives 0.98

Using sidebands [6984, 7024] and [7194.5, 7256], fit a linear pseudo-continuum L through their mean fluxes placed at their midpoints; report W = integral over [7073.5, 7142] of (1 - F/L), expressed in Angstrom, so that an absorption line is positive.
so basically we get 0.7 Angstrom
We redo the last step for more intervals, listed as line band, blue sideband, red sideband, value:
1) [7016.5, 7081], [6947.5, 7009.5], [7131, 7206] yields -1.6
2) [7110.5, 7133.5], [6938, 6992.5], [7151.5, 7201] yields 0.4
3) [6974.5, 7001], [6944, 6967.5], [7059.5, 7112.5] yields 0.4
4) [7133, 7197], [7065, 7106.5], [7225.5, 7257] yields 0.6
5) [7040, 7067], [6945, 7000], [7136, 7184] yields -1.2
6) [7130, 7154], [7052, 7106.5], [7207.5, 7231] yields 0.4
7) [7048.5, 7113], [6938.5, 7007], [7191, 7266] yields -1.2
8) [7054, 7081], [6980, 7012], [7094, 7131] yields -0.8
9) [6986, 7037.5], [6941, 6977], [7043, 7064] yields 0.8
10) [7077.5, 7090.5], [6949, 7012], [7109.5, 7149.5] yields -0.1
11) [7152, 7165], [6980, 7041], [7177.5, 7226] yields 0.0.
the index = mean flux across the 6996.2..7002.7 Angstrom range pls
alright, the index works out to 14.9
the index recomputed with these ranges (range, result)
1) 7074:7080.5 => 15.1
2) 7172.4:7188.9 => 14.7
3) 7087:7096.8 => 14.5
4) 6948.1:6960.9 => 14.7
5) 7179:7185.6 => 13.9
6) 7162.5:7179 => 14.4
